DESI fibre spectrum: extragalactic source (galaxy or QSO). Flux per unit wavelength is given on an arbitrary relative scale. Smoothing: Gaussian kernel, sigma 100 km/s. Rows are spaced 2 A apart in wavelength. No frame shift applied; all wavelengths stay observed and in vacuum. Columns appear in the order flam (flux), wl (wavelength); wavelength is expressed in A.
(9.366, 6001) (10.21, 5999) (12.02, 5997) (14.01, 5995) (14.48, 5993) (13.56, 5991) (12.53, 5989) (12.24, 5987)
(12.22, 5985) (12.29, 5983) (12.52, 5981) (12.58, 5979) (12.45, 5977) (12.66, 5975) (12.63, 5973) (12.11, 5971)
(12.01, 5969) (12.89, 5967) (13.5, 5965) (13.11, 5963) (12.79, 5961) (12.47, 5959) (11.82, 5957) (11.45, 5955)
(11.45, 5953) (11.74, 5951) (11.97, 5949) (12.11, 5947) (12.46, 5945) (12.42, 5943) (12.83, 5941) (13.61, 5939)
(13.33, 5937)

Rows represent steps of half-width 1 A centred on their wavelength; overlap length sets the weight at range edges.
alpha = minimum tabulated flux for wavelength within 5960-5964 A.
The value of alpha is 12.79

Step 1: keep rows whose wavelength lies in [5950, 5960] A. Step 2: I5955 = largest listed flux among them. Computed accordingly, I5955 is 12.47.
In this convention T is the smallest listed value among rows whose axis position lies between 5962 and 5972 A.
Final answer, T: 12.01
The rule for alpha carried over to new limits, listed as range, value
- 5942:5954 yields 11.45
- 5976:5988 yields 12.22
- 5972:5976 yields 12.63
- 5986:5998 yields 12.02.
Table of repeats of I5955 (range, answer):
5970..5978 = 12.66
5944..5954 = 12.46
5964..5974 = 13.5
